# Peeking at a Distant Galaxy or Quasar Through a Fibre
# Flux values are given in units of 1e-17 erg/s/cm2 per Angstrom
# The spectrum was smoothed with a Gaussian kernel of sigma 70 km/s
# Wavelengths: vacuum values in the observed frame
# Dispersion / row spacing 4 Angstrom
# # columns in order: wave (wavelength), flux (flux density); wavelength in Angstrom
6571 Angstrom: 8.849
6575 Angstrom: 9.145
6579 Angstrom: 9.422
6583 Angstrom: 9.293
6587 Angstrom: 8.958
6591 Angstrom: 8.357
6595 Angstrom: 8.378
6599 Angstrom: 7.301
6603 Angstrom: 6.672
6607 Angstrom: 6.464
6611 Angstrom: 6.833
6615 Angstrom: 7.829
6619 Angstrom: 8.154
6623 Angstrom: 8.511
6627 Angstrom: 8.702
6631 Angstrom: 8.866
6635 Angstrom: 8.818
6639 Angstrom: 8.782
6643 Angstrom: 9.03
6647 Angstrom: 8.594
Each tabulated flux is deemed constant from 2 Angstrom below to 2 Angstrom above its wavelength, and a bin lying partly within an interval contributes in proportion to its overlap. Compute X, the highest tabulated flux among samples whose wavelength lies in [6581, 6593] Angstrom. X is 9.293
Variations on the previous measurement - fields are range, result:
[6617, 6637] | 8.866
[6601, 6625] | 8.511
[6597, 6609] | 7.301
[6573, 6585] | 9.422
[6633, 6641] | 8.818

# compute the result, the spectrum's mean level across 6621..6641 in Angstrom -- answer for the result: 8.74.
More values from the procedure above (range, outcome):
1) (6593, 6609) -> 7.2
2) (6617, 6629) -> 8.46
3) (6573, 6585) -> 9.29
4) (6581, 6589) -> 9.13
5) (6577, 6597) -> 8.88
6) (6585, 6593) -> 8.66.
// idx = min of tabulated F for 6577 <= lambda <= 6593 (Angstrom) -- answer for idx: 8.357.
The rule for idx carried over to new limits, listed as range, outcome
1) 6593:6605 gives 6.672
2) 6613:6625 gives 7.829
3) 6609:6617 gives 6.833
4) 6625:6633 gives 8.702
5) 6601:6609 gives 6.464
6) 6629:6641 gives 8.782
